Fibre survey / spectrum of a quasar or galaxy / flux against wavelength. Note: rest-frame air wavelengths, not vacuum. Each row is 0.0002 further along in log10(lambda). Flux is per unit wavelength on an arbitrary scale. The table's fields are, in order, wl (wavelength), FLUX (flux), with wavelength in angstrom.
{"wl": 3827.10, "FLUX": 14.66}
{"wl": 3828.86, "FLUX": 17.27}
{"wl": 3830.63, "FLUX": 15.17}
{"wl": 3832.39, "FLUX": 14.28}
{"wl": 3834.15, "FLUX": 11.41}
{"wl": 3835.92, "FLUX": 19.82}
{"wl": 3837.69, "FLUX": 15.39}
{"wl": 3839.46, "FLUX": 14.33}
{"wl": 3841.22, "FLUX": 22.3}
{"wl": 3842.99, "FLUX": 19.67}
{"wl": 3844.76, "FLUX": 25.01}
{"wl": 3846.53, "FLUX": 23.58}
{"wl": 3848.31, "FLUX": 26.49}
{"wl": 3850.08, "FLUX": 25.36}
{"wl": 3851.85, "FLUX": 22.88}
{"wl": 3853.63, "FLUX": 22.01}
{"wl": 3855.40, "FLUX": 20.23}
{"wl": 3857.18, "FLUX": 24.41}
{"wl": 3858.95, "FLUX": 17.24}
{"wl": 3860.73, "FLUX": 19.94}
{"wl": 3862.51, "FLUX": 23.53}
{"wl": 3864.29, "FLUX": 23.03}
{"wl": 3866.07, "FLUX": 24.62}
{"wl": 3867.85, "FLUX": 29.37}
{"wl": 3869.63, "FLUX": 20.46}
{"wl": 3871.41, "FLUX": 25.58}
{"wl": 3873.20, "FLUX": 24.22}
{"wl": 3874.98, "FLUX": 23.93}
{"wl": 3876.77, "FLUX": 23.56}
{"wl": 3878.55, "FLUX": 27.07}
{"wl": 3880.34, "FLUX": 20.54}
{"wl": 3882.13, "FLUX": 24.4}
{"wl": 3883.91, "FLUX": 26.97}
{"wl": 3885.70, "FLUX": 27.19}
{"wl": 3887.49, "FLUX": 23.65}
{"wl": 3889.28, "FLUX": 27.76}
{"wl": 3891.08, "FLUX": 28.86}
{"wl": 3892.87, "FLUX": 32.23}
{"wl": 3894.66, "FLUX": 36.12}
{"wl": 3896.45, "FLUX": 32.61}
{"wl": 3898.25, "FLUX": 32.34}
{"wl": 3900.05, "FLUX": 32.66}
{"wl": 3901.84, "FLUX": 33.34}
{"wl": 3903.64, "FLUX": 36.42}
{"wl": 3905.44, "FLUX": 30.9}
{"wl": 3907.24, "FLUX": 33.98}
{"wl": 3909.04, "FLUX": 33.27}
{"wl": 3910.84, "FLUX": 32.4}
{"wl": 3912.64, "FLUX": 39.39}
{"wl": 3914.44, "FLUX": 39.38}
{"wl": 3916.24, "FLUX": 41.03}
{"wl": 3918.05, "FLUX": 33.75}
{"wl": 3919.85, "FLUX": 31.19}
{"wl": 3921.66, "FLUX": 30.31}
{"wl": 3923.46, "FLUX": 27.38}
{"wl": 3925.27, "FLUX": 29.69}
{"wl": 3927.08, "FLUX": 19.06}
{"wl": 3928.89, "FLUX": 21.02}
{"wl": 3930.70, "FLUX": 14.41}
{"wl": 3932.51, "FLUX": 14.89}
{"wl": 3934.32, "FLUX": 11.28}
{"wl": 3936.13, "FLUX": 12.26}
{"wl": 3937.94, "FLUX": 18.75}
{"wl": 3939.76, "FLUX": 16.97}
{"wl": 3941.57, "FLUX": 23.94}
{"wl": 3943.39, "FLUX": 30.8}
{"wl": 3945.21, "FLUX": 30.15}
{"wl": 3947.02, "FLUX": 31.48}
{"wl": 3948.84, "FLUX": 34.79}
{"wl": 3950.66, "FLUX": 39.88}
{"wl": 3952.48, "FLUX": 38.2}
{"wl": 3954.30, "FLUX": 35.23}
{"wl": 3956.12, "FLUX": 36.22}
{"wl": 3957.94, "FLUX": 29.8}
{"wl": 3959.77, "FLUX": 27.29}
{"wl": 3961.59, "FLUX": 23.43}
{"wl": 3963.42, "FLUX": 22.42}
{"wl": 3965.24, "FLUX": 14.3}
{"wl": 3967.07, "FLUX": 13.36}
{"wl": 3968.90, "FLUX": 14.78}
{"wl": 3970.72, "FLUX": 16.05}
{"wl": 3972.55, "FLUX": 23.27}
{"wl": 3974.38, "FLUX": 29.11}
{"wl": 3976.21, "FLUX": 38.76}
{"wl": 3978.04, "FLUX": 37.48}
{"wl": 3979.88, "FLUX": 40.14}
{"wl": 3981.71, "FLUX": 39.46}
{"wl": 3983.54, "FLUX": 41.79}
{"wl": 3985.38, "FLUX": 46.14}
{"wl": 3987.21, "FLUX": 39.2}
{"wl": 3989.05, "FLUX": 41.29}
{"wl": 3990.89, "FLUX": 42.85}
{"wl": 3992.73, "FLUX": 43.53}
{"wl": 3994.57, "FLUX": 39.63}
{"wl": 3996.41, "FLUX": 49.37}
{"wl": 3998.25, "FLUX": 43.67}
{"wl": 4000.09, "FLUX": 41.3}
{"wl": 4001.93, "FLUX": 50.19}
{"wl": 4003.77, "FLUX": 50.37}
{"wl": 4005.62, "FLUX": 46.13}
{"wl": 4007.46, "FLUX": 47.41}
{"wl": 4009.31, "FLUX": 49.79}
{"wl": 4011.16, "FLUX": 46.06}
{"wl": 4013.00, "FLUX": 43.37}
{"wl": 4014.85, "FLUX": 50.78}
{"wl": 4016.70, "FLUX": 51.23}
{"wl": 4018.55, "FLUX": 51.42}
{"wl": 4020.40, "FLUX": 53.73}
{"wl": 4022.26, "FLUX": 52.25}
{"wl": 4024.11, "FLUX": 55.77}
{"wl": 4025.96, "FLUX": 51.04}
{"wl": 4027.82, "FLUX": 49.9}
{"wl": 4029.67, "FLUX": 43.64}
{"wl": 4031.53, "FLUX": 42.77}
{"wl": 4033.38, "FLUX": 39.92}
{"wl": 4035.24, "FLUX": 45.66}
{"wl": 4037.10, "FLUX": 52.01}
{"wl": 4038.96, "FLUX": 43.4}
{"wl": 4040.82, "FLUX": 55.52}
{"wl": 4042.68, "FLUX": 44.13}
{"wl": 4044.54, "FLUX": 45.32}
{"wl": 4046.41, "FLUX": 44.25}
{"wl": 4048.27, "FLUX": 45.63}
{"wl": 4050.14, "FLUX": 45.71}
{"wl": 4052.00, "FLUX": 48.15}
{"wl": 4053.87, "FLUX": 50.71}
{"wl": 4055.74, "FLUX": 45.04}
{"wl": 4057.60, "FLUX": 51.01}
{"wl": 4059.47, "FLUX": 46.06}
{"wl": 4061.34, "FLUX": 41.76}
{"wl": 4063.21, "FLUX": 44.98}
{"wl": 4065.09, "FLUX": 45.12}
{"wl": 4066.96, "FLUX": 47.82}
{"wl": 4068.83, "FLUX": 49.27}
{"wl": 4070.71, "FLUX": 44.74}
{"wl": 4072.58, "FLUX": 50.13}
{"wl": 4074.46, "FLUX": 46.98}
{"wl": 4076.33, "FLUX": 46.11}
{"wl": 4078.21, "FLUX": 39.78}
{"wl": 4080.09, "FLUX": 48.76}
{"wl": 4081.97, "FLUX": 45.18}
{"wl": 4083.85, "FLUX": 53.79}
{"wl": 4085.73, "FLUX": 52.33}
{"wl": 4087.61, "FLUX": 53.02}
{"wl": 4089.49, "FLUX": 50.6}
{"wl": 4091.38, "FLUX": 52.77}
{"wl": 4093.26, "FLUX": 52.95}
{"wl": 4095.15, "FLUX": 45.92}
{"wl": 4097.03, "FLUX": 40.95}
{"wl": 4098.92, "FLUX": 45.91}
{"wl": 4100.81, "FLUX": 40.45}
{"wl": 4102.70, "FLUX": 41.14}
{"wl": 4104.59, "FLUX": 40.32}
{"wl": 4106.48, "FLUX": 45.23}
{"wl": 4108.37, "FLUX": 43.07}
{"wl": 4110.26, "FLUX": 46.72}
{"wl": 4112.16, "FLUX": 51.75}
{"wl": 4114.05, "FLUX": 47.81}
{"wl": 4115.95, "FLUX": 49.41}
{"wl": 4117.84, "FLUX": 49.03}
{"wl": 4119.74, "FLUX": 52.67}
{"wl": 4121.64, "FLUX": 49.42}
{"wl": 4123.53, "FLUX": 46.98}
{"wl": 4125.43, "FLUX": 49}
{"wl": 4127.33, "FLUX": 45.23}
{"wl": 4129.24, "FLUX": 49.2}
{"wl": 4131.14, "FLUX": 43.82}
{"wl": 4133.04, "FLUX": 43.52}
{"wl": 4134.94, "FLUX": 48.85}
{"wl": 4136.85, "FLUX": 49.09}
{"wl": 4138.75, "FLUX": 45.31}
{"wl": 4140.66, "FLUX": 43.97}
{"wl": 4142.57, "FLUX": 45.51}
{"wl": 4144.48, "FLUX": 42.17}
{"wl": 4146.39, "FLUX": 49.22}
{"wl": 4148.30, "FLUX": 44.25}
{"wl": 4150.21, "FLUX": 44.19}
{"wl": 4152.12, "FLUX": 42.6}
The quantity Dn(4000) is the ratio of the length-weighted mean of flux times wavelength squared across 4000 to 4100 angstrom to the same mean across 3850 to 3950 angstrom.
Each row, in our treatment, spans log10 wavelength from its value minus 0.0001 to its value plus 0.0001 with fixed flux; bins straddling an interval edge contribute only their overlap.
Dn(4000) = 1.9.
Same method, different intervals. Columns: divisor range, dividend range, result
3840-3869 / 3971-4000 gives 1.83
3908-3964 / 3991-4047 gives 1.76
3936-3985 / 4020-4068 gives 1.72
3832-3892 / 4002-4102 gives 2.31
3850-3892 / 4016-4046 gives 2.19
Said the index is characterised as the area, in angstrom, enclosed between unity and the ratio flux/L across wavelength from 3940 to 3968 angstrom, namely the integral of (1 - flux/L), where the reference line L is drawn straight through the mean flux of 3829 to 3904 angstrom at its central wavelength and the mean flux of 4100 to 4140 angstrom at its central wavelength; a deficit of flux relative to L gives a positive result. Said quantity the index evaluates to 2.9 angstrom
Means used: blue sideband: 24.2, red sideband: 46.6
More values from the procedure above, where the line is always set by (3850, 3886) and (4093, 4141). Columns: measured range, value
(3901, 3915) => -3.9 angstrom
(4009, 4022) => -4.4 angstrom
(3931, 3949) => 5.1 angstrom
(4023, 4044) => -4.8 angstrom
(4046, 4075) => -3.9 angstrom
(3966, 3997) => -0.6 angstrom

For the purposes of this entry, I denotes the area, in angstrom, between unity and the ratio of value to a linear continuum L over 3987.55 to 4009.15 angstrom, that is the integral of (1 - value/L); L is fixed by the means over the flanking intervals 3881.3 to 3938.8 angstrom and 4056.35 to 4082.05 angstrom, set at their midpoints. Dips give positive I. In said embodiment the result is -3.8 angstrom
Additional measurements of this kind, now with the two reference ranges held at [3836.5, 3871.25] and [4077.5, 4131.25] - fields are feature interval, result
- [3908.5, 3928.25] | -2.55 angstrom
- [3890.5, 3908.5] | -4.21 angstrom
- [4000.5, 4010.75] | -2.95 angstrom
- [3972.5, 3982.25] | -0.25 angstrom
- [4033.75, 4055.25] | -2.96 angstrom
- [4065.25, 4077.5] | -0.87 angstrom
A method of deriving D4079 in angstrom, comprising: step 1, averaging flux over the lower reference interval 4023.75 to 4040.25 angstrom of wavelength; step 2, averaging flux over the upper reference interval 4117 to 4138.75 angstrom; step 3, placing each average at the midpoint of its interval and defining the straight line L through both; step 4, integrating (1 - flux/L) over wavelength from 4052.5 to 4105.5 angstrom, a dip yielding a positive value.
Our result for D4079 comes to 0.5 angstrom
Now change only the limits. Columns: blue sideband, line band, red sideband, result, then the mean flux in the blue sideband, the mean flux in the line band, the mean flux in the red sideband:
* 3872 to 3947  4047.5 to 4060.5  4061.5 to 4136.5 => -1.5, 27.6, 47.5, 47.2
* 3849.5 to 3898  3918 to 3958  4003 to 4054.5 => 9.7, 25.2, 26.4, 48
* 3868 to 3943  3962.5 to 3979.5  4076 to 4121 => 5.2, 27.2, 23.8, 47.3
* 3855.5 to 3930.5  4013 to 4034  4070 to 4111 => -4.6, 28.2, 49.2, 46.7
